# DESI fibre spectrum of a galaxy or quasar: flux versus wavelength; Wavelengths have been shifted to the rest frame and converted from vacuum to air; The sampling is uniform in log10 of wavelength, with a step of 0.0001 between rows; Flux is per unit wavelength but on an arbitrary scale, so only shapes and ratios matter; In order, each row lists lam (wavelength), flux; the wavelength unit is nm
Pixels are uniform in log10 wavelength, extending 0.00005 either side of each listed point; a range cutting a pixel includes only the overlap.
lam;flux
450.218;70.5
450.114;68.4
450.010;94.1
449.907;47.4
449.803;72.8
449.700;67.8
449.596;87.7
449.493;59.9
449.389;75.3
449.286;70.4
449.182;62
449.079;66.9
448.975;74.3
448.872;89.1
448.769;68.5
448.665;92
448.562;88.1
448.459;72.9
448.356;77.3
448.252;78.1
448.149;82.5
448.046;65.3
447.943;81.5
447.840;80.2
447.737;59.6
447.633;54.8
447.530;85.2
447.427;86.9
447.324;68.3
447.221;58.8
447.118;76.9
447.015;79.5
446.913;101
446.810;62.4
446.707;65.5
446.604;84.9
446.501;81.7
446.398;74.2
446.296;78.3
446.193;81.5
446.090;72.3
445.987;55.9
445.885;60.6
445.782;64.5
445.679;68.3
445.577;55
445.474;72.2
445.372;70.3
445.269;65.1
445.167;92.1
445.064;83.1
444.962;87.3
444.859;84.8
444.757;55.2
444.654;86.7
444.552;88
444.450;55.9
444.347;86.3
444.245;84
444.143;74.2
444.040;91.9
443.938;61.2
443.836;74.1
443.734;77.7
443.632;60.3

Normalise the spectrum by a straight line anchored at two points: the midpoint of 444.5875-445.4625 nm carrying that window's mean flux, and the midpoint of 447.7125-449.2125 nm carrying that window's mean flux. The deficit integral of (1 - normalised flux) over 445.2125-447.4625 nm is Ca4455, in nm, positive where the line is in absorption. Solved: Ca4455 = 0.16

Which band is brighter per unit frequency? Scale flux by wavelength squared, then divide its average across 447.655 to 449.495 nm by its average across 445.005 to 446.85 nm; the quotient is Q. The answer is 1.05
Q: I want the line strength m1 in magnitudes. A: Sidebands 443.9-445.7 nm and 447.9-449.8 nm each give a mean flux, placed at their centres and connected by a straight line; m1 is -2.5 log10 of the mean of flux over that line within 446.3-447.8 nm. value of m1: 0.02 mag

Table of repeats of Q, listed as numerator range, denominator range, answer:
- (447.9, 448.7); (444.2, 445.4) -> 1.03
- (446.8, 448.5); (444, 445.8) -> 1.00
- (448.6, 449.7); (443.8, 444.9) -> 0.99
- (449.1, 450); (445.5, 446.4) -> 1.04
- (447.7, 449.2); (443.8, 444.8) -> 1.03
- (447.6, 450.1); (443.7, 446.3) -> 1.01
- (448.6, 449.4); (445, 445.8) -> 1.06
